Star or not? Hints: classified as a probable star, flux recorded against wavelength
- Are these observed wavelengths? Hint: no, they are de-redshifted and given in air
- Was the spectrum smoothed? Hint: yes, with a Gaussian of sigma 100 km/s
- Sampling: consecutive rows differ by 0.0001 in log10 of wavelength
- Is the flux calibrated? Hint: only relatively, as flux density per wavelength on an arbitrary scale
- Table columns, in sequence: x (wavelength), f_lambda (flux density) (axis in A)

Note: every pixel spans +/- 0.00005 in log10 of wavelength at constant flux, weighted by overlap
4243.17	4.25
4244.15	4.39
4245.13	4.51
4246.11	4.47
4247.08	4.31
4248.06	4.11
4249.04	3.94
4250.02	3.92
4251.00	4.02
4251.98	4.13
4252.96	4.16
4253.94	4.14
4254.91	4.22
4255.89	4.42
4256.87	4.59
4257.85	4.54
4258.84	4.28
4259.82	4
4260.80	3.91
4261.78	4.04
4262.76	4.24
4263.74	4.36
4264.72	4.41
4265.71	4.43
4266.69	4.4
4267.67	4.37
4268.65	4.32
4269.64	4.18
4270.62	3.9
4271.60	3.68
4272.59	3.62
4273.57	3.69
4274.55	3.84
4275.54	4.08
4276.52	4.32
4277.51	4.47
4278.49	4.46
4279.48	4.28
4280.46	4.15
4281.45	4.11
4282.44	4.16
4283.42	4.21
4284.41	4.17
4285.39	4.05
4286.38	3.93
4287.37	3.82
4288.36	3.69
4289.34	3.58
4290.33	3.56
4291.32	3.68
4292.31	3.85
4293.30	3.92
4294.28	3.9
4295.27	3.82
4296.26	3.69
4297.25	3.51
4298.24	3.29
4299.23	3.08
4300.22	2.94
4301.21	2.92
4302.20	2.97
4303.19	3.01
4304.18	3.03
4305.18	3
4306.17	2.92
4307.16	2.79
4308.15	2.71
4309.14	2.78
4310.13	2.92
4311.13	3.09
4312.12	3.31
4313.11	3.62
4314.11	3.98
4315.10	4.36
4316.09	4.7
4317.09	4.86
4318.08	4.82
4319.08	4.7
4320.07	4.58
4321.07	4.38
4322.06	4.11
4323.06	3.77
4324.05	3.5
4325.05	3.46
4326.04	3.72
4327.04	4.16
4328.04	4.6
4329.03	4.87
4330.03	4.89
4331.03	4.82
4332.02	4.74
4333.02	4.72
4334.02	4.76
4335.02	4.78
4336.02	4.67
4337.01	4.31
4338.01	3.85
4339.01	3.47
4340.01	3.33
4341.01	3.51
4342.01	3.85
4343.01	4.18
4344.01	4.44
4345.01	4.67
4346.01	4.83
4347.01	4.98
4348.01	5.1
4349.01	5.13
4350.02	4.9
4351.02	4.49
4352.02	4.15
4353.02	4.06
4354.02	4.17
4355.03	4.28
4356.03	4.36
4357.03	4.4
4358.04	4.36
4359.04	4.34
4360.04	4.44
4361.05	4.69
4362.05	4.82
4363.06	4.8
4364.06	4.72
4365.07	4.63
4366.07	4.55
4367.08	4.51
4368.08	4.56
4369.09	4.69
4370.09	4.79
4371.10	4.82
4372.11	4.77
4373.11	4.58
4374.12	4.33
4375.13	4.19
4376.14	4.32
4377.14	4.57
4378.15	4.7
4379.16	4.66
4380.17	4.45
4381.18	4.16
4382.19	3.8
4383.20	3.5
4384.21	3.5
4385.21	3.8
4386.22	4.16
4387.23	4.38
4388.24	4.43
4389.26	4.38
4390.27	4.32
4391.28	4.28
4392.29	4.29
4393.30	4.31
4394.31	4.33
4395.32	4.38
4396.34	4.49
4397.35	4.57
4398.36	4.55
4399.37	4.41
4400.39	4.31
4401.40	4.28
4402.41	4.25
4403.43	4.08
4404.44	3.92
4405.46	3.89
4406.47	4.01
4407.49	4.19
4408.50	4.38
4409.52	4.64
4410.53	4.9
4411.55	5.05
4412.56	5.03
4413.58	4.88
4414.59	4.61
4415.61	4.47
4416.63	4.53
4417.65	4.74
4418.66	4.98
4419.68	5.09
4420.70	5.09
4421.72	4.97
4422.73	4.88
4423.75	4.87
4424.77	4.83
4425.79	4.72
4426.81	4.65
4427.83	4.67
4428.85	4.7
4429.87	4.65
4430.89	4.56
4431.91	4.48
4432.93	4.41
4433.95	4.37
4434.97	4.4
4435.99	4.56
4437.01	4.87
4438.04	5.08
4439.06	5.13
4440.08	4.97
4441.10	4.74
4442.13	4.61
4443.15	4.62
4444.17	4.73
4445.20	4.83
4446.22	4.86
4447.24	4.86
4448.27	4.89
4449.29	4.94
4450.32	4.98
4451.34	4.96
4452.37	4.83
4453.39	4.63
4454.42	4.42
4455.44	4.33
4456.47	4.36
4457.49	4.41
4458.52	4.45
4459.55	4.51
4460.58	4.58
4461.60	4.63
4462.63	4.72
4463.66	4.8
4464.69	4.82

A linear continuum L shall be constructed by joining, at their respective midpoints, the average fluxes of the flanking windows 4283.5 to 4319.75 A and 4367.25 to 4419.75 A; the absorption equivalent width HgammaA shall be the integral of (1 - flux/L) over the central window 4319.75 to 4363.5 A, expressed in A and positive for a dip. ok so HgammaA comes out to -4.7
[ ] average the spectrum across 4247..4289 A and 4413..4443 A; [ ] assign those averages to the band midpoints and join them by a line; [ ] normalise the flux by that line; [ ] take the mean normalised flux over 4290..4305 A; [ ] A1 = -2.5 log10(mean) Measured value 0.24 mag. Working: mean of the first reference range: 4.14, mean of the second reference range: 4.74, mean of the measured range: 3.4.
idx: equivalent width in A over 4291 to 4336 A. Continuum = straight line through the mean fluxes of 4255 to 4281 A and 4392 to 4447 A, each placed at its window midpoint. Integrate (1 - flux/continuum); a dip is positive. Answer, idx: 5.1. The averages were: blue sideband 4.19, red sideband 4.61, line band 3.83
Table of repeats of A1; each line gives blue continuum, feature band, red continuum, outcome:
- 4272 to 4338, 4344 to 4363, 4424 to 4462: -0.098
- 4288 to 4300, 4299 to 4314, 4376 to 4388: 0.216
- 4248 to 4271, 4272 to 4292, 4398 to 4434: 0.073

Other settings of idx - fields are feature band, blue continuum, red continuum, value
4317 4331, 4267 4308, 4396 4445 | -1.22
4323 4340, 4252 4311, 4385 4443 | -0.78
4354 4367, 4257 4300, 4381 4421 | -0.80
